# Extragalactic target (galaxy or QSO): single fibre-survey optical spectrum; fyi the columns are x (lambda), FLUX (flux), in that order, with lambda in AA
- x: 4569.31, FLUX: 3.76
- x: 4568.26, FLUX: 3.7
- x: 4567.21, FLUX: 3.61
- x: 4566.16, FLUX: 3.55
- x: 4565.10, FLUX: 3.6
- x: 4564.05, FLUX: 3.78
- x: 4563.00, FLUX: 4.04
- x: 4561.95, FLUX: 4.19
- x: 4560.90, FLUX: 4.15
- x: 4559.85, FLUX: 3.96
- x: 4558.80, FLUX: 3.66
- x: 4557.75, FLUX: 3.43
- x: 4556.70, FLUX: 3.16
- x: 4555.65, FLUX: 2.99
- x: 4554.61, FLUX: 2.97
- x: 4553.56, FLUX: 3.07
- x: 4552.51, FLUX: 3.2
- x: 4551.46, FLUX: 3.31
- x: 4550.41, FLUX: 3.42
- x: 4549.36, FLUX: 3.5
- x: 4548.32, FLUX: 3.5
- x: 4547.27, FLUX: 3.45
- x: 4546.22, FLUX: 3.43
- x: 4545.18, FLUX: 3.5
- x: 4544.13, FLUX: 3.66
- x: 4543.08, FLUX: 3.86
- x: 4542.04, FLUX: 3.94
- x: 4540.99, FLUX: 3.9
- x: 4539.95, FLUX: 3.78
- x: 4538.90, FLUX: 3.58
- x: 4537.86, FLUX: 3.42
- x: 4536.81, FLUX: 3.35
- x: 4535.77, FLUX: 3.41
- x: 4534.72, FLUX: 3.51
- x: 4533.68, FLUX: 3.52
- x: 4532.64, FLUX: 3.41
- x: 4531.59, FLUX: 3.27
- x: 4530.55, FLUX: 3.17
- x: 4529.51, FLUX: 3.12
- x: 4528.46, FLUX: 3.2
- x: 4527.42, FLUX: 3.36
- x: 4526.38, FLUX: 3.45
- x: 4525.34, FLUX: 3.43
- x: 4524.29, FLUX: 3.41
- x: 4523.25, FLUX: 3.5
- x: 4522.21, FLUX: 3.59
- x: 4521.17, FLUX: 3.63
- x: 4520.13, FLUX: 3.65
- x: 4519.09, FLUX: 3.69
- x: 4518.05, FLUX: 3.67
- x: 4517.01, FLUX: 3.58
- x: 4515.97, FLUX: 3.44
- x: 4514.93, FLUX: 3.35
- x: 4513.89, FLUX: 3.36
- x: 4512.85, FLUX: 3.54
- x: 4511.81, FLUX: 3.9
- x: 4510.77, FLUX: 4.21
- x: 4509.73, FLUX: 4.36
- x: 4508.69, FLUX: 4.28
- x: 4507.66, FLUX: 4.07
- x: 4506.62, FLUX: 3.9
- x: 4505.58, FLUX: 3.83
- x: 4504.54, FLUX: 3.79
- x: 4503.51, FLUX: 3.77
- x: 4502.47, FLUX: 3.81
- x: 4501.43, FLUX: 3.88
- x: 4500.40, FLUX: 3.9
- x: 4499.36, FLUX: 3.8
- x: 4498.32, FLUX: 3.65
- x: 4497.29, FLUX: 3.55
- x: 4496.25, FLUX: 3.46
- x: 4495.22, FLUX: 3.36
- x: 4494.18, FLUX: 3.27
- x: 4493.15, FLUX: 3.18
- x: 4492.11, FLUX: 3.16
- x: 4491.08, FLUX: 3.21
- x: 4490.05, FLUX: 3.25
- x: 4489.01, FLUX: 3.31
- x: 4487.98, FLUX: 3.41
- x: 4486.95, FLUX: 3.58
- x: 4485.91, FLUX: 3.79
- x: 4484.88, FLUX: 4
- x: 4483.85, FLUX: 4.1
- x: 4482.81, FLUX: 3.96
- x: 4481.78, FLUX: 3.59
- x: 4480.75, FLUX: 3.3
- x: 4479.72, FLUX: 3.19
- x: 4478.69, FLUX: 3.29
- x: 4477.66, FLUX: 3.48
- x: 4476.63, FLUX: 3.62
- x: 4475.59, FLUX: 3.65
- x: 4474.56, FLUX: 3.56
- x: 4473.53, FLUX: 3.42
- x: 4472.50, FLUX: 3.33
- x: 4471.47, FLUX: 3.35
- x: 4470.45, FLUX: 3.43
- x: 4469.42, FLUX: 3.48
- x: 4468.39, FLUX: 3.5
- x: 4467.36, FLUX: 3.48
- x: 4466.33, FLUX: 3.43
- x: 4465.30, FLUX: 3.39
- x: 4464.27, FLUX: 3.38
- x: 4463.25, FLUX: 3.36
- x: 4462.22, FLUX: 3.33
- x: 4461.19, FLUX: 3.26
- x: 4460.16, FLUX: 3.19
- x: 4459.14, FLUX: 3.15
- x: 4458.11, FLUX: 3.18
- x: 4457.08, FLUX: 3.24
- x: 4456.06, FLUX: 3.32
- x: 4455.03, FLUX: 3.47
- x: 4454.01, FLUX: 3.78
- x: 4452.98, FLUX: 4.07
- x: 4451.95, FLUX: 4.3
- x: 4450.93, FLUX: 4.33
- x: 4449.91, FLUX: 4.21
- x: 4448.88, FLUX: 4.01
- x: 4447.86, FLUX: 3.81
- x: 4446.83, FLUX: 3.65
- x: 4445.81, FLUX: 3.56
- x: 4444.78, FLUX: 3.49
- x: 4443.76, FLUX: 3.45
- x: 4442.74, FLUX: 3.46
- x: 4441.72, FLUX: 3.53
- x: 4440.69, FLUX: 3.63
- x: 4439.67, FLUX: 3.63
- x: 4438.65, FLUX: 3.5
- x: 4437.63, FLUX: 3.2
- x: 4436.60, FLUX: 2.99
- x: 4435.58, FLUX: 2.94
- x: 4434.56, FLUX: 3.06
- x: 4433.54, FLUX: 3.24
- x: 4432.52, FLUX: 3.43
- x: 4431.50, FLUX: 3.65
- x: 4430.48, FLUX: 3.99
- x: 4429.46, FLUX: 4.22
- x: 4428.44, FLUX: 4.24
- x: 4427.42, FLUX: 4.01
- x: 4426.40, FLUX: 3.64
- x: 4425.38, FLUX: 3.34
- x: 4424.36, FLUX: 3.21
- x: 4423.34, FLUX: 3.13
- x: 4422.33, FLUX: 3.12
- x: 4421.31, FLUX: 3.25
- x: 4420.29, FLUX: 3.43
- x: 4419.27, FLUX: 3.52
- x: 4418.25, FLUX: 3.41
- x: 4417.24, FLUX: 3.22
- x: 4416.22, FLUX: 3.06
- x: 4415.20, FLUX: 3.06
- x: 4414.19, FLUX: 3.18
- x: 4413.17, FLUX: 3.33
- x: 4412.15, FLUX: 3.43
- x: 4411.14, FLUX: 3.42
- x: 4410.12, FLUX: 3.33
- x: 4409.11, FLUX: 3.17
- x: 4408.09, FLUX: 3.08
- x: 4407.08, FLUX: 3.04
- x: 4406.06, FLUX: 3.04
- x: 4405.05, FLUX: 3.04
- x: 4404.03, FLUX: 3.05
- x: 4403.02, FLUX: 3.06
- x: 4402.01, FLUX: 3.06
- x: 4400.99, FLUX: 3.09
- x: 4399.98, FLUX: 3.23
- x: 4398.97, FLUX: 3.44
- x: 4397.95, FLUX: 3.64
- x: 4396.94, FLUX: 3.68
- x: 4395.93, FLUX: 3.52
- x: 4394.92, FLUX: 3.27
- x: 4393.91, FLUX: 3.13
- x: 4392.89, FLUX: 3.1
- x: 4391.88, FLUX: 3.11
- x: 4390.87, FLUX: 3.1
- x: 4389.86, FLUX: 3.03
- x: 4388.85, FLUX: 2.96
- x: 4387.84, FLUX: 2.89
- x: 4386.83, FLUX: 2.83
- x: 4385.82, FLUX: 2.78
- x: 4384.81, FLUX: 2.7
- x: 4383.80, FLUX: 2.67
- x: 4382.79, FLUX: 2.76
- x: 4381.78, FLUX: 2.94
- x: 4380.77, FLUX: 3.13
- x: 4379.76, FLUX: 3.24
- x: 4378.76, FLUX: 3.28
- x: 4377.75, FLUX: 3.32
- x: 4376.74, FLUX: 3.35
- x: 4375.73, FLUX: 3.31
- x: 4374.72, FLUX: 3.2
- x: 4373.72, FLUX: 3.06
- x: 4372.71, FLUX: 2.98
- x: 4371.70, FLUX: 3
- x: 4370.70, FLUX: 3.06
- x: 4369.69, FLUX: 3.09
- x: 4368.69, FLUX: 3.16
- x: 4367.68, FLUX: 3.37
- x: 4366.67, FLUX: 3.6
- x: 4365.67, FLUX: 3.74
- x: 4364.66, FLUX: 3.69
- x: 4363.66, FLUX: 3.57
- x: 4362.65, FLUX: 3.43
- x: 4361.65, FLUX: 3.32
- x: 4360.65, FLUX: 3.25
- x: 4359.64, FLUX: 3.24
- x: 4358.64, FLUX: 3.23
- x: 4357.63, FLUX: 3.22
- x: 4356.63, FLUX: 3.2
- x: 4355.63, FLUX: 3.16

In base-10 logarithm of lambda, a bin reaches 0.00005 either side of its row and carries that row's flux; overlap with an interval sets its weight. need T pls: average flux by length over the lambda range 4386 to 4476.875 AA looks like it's 3.4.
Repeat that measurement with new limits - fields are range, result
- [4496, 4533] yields 3.64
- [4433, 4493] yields 3.5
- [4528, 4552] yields 3.49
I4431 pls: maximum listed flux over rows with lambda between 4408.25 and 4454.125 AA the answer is 4.33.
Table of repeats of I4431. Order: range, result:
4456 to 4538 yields 4.36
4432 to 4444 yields 3.63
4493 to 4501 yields 3.9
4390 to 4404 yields 3.68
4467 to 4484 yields 4.1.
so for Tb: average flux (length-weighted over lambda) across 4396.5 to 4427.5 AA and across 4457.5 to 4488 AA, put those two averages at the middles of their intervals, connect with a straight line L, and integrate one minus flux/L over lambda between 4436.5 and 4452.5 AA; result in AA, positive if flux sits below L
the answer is -1.5 AA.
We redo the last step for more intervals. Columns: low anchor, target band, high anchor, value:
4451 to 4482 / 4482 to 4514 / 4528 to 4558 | -2.4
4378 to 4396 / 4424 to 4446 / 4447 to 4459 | 0.2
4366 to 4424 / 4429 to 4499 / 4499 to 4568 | -2.7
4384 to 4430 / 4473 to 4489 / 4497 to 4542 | -0.4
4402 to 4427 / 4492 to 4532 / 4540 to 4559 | -2.6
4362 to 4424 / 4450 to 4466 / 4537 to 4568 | -0.9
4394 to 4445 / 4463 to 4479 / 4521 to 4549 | -0.1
